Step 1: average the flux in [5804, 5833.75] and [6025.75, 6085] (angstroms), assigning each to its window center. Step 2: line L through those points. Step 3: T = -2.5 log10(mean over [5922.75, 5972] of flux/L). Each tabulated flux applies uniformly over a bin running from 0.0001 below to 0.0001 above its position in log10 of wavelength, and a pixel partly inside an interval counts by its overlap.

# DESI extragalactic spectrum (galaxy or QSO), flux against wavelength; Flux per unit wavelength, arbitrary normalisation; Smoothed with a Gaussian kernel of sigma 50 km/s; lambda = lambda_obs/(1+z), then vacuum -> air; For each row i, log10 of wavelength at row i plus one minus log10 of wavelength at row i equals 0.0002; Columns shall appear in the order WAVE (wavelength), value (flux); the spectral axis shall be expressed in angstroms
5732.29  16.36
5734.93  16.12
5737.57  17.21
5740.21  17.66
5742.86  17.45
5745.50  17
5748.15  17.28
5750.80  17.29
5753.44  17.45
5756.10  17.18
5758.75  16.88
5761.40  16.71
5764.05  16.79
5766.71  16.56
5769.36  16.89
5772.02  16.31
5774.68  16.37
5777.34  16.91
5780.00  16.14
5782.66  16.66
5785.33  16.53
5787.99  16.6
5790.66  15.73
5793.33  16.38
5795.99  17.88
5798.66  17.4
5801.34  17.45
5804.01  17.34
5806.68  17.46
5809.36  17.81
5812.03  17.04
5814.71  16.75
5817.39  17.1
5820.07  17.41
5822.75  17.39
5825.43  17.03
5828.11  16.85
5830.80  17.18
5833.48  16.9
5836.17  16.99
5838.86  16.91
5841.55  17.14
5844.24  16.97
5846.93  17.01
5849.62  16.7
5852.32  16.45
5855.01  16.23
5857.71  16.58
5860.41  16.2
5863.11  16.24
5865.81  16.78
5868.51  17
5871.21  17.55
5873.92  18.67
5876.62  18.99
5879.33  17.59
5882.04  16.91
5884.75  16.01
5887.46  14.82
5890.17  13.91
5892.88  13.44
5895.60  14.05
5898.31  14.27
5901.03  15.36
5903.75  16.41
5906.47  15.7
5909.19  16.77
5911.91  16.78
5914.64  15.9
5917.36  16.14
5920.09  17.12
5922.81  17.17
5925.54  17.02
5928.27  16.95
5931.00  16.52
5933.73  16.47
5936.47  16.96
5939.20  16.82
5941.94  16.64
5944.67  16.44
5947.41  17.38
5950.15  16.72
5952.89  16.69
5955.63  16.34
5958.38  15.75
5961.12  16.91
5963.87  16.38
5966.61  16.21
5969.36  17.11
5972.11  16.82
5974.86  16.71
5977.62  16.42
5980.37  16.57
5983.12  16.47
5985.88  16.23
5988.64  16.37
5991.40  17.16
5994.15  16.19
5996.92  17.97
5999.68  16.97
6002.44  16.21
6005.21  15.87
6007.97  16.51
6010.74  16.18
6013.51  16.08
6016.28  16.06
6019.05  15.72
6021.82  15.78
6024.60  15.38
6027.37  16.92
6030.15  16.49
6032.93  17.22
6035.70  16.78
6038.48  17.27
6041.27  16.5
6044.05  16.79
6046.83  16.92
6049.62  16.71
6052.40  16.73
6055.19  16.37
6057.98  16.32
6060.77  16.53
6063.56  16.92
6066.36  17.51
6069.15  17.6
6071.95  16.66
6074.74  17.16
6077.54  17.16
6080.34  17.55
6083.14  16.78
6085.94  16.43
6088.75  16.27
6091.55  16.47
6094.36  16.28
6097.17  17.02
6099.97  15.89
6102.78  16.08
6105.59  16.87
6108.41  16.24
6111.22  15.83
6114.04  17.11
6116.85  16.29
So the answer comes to 0.02 mag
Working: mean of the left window 17.2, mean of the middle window 16.7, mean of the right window 16.9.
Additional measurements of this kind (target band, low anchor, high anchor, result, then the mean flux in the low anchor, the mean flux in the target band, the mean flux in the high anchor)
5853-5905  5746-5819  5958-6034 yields 0.04 mag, 16.9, 16.2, 16.5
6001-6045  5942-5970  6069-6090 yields 0.03 mag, 16.6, 16.4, 16.9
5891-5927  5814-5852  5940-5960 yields 0.06 mag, 17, 15.8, 16.6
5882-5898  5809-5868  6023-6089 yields 0.15 mag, 16.9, 14.7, 16.8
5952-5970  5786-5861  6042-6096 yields 0.03 mag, 17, 16.5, 16.8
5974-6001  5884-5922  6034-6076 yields -0.03 mag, 15.5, 16.7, 16.9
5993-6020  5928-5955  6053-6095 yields 0.03 mag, 16.7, 16.4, 16.8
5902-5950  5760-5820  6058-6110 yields 0.01 mag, 16.9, 16.6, 16.7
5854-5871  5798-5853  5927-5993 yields 0.03 mag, 17.1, 16.6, 16.6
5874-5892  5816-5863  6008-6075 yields 0.02 mag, 16.9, 16.5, 16.6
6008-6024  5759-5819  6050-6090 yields 0.06 mag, 16.9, 16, 16.9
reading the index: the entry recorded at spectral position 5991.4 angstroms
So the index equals 17.16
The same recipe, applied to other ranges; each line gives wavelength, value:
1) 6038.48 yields 17.27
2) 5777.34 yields 16.91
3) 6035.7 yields 16.78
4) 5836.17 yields 16.99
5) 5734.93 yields 16.12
